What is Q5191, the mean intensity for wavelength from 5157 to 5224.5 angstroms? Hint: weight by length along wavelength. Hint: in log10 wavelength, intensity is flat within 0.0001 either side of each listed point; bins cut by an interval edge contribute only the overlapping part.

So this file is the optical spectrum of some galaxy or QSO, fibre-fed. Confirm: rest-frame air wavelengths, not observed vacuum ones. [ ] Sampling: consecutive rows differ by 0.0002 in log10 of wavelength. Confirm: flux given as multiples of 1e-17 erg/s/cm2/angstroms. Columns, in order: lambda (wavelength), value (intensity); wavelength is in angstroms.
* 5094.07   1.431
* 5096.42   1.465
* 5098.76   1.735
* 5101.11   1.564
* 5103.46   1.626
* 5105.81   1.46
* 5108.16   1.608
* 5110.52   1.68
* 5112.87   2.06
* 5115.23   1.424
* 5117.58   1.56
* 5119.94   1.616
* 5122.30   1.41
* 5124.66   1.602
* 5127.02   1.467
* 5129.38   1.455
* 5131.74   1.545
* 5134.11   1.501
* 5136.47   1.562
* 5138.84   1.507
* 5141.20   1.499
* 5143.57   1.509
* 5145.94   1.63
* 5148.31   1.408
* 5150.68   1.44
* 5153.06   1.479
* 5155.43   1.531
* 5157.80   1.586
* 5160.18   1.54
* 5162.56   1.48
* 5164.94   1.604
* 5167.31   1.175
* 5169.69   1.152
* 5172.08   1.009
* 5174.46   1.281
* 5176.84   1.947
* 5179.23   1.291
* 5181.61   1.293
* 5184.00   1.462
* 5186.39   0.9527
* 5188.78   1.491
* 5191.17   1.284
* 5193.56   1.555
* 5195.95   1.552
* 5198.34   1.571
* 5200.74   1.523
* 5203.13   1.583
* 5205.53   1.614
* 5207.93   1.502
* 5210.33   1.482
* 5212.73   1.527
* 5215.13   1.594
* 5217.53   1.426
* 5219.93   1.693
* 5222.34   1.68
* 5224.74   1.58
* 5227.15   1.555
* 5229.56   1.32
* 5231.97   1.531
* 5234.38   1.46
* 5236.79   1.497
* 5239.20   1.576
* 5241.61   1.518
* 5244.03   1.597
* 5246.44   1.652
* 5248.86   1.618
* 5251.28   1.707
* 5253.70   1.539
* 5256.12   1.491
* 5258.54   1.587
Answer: 1.46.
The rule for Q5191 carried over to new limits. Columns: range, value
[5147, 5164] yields 1.5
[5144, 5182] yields 1.43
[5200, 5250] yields 1.55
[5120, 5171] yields 1.48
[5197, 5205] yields 1.56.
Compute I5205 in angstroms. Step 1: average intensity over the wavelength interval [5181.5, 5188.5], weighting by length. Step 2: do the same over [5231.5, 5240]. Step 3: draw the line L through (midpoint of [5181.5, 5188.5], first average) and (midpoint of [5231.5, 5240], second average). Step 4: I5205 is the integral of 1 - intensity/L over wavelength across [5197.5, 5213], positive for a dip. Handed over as -2.09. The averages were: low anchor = 1.26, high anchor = 1.51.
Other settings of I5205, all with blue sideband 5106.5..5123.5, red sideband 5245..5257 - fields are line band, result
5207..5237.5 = 1.5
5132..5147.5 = 0.8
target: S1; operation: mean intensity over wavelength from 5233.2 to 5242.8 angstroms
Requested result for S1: 1.51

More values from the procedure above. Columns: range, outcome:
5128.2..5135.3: 1.5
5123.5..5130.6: 1.51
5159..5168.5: 1.45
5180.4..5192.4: 1.3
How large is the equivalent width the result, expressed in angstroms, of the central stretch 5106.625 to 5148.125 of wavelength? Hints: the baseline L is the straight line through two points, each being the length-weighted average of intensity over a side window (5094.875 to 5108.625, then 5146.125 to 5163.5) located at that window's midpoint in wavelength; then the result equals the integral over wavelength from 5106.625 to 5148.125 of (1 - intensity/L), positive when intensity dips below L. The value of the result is -0.6 angstroms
